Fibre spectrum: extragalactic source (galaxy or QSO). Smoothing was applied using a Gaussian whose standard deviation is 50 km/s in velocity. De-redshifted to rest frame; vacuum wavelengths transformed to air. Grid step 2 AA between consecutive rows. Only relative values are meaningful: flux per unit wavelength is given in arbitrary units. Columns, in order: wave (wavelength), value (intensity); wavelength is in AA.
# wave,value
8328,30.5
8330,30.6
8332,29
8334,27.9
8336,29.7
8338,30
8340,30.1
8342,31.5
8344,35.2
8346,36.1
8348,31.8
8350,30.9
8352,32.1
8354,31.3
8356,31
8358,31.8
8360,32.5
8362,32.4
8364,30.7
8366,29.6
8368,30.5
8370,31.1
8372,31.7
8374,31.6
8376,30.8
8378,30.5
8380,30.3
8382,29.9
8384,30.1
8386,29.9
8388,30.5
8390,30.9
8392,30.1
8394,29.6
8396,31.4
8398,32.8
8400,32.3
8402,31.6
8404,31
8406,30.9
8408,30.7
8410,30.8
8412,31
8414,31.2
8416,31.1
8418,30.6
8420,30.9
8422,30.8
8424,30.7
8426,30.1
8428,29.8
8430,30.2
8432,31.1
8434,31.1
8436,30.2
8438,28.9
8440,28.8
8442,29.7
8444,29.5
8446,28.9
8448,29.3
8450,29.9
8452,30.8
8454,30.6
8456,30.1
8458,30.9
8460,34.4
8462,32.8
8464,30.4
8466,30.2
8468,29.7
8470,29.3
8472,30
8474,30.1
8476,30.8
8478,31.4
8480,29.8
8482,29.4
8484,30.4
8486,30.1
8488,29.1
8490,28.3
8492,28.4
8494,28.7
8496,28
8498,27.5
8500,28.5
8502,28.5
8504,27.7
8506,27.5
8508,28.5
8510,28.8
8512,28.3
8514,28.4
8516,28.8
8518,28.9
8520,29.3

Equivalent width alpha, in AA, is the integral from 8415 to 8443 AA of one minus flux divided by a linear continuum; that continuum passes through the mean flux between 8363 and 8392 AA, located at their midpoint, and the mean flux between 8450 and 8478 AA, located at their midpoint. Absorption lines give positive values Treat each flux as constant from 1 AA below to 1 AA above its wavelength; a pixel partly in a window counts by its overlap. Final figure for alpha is 0.4 AA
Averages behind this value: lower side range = 30.6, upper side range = 30.8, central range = 30.3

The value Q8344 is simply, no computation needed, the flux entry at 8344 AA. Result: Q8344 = 35.2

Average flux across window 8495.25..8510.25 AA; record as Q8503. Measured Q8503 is 28.1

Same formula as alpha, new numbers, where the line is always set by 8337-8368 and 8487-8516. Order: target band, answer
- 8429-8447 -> -0.02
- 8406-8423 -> -0.31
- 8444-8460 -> -0.46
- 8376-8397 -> 0.43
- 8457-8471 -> -0.92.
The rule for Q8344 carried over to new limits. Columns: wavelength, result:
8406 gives 30.9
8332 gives 29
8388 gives 30.5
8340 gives 30.1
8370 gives 31.1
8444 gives 29.5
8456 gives 30.1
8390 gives 30.9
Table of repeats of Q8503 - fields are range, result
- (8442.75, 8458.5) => 30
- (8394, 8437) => 30.9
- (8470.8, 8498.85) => 29.4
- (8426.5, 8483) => 30.3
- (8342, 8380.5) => 31.7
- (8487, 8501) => 28.4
